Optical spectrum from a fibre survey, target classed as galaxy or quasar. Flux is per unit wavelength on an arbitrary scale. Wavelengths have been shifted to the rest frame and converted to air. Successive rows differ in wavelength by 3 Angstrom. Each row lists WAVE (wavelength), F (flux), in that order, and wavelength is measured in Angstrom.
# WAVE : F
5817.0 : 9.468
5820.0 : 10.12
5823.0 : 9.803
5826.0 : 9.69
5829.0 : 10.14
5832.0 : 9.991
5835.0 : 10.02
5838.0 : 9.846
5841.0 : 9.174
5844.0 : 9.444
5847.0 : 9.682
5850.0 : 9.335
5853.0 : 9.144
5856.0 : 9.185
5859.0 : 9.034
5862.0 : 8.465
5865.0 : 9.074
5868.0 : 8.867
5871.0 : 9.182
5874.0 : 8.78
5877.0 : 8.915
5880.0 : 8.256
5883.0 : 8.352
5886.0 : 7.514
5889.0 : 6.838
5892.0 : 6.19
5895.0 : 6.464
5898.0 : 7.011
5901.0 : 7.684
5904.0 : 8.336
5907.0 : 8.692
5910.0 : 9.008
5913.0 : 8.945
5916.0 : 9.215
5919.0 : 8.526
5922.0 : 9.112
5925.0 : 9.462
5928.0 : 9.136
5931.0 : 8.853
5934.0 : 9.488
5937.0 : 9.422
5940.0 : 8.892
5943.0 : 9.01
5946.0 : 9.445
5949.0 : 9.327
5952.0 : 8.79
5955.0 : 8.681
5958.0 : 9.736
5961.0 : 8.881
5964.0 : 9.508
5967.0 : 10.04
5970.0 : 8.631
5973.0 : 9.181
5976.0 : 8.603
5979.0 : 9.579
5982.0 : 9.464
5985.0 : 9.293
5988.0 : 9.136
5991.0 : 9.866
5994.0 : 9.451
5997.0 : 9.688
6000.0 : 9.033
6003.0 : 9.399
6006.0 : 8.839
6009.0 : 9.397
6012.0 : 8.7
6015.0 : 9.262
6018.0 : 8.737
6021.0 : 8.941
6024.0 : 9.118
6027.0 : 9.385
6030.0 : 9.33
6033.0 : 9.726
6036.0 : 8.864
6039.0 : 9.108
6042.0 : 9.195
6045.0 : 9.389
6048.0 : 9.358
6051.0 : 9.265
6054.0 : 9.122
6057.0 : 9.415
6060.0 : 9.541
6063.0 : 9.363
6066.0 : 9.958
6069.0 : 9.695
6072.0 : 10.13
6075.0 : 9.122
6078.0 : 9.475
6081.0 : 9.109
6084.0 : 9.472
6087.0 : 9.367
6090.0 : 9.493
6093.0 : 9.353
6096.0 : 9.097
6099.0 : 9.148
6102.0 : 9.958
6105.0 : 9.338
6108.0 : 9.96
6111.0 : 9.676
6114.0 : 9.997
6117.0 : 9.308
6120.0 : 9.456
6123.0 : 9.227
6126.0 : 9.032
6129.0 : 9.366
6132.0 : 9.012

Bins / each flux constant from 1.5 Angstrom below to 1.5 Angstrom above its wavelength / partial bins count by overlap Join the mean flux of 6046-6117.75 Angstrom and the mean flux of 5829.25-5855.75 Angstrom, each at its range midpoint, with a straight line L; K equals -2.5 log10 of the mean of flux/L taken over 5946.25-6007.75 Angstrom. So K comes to 0.031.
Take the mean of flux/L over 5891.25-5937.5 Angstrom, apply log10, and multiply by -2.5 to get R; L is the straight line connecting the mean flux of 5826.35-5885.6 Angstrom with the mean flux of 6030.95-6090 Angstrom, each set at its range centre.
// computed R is 0.093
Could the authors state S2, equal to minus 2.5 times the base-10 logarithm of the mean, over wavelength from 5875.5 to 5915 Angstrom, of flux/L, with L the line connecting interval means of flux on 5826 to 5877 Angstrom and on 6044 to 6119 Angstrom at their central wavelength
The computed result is 0.19 mag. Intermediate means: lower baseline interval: 9.33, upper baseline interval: 9.48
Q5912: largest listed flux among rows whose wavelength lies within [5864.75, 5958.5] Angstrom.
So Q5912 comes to 9.736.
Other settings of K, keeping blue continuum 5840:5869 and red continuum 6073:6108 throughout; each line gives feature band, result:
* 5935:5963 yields 0.01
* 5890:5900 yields 0.35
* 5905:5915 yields 0.04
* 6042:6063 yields 0.00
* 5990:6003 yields -0.02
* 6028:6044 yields 0.01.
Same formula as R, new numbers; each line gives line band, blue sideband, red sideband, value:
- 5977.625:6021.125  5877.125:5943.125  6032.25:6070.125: -0.03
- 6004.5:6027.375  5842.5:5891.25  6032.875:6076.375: 0.03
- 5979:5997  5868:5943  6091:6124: -0.07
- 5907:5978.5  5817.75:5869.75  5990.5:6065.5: 0.03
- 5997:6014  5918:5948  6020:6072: 0.02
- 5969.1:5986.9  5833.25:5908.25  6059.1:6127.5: -0.02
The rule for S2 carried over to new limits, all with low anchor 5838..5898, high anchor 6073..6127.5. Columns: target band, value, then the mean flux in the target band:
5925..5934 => -0.048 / 9.15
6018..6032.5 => -0.006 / 9.18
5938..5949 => -0.042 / 9.16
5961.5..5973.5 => -0.049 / 9.31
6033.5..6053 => -0.002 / 9.22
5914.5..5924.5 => -0.035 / 9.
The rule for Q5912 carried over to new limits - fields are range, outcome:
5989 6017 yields 9.866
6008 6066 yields 9.958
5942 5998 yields 10.04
